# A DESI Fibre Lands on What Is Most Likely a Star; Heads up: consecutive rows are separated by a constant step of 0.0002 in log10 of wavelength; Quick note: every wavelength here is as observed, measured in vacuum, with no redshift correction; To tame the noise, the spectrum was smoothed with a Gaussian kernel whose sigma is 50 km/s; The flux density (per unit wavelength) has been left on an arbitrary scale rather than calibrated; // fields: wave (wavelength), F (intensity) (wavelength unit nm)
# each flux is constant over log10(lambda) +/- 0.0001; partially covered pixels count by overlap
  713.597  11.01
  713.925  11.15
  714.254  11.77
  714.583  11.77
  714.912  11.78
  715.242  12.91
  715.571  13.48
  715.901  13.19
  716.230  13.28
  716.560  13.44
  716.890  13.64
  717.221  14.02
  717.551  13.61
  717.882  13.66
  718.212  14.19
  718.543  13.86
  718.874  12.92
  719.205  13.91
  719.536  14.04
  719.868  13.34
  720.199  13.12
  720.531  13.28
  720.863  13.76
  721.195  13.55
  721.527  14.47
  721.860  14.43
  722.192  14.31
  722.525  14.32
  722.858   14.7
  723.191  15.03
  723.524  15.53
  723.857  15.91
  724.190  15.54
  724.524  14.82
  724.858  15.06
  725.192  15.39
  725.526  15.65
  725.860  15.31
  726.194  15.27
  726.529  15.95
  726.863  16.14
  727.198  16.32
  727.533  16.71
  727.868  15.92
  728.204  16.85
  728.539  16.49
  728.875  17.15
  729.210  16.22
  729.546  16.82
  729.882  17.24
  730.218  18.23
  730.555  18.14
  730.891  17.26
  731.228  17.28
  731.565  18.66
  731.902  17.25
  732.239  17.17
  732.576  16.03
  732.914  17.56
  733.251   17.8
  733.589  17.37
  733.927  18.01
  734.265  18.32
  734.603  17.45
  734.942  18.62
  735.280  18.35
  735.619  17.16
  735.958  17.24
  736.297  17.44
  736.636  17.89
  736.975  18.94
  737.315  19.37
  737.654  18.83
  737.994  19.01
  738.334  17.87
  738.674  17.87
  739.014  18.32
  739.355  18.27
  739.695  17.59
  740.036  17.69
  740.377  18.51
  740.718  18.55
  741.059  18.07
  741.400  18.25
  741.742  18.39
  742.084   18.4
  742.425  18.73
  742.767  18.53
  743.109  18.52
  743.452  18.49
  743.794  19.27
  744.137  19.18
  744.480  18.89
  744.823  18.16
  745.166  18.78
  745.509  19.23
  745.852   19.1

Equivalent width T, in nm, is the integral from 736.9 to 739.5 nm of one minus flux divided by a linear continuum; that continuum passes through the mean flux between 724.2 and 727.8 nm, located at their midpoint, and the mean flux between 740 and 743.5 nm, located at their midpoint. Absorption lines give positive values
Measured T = -0.11 nm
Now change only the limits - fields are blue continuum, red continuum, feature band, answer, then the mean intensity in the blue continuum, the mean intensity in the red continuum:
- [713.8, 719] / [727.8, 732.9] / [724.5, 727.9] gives 0.05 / 13.1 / 17.1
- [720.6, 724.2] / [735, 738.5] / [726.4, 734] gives -0.22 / 14.6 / 18.2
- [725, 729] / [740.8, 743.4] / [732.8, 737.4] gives -0.16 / 16.1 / 18.4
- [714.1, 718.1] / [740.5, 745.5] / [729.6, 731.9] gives -0.23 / 13.1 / 18.6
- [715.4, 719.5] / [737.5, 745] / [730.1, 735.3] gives -0.31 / 13.6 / 18.4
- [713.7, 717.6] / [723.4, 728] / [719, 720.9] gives 0.06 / 12.8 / 15.7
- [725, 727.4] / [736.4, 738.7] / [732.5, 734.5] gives 0.00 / 15.7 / 18.6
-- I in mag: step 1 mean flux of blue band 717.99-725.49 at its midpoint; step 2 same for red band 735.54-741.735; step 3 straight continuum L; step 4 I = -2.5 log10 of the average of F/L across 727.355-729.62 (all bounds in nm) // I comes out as -0.05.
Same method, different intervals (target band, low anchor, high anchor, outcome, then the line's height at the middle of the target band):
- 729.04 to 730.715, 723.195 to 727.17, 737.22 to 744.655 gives -0.06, 16.4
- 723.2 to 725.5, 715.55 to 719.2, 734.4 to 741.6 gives -0.02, 15.1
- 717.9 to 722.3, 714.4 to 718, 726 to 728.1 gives 0.03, 14.2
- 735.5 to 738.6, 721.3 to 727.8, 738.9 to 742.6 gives -0.04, 17.6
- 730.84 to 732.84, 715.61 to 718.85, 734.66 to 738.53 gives -0.01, 17.1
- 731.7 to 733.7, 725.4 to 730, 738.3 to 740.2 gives -0.01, 17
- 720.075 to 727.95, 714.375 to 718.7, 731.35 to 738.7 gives 0.01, 15.2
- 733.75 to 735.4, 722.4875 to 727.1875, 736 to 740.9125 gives -0.04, 17.4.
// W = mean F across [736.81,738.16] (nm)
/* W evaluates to 19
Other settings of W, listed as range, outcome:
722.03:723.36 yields 14.6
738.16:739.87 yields 18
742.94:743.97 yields 18.8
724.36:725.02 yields 14.9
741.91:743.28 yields 18.6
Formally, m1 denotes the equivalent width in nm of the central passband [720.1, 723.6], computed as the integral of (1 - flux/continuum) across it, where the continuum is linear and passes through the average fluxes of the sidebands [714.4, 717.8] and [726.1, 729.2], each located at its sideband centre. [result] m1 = 0.12 nm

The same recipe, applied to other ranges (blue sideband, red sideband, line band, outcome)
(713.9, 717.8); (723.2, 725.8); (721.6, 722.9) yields 0.03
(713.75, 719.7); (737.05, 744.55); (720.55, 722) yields 0.02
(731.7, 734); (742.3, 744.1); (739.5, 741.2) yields 0.02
